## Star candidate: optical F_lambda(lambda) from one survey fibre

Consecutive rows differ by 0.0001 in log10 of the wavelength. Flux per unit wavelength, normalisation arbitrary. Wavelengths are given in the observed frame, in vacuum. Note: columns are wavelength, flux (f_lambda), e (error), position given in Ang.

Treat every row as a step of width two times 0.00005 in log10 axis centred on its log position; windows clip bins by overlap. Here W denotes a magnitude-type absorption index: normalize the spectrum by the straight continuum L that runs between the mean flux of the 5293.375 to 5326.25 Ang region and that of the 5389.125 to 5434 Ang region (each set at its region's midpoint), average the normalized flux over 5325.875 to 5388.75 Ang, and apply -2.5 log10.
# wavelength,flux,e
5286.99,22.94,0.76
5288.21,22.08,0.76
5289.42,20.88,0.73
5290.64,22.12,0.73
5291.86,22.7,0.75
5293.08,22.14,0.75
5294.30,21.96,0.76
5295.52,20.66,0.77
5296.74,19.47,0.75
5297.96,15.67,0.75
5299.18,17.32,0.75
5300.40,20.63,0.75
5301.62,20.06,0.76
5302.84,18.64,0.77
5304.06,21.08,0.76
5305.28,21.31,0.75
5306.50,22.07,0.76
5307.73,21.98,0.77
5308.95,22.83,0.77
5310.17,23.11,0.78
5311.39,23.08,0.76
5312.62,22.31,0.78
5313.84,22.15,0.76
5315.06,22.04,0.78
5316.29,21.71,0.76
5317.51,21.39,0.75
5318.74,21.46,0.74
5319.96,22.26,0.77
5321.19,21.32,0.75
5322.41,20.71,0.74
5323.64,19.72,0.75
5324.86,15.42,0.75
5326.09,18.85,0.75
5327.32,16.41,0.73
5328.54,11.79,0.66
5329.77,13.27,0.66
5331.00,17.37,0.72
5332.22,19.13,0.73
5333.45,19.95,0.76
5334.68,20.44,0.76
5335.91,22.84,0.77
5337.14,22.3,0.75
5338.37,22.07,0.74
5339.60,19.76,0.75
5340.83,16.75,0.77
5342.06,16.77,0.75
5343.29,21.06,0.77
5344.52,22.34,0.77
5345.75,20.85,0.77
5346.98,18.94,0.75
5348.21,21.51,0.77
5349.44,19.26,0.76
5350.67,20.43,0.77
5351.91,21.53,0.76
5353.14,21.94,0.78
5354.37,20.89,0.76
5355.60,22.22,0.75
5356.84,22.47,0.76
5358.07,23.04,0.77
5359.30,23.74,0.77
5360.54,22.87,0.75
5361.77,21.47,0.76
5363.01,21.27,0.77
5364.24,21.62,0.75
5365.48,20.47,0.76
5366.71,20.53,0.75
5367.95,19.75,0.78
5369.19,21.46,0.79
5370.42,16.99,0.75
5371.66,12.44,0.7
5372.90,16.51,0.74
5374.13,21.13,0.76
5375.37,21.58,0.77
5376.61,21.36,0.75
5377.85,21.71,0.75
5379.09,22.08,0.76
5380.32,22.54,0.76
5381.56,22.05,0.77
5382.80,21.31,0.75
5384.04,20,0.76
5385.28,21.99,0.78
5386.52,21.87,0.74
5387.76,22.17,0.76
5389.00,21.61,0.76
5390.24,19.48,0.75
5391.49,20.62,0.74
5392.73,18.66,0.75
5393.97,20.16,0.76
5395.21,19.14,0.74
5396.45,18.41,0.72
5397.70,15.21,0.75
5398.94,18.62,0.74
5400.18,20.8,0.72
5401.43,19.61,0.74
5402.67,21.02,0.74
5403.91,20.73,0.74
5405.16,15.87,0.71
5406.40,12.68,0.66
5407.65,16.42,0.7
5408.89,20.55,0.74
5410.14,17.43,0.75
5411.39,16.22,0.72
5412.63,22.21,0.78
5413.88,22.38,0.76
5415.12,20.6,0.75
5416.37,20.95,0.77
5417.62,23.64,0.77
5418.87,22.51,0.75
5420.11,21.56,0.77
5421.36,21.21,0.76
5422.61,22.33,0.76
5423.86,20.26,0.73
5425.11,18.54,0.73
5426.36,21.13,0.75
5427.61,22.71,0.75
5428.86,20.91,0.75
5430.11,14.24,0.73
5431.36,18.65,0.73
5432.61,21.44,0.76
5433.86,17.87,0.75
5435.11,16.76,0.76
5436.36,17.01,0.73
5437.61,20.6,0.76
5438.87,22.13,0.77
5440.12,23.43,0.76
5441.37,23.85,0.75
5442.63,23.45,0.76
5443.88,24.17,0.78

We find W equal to 0.00 mag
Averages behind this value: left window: 20.8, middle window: 20.3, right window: 19.6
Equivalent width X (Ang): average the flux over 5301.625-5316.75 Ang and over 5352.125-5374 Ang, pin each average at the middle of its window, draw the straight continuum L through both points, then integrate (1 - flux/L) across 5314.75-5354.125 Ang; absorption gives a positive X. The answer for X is 2.78 Ang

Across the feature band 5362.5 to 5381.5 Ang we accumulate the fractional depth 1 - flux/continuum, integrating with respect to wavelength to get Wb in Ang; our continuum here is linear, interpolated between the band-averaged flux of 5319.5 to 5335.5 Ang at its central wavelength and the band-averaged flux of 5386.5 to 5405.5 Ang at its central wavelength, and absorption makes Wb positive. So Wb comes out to -1.02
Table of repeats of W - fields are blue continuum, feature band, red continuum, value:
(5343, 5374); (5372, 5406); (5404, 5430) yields 0.007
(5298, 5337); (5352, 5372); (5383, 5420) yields -0.057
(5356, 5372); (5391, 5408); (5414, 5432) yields 0.127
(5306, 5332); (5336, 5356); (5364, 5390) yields -0.018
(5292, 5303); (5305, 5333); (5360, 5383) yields -0.005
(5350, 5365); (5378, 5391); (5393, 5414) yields -0.080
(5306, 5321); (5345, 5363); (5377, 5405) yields -0.015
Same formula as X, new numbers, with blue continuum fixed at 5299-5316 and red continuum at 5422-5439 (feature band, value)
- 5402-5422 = 0.06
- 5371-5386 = -0.05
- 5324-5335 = 2.17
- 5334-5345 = 0.26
